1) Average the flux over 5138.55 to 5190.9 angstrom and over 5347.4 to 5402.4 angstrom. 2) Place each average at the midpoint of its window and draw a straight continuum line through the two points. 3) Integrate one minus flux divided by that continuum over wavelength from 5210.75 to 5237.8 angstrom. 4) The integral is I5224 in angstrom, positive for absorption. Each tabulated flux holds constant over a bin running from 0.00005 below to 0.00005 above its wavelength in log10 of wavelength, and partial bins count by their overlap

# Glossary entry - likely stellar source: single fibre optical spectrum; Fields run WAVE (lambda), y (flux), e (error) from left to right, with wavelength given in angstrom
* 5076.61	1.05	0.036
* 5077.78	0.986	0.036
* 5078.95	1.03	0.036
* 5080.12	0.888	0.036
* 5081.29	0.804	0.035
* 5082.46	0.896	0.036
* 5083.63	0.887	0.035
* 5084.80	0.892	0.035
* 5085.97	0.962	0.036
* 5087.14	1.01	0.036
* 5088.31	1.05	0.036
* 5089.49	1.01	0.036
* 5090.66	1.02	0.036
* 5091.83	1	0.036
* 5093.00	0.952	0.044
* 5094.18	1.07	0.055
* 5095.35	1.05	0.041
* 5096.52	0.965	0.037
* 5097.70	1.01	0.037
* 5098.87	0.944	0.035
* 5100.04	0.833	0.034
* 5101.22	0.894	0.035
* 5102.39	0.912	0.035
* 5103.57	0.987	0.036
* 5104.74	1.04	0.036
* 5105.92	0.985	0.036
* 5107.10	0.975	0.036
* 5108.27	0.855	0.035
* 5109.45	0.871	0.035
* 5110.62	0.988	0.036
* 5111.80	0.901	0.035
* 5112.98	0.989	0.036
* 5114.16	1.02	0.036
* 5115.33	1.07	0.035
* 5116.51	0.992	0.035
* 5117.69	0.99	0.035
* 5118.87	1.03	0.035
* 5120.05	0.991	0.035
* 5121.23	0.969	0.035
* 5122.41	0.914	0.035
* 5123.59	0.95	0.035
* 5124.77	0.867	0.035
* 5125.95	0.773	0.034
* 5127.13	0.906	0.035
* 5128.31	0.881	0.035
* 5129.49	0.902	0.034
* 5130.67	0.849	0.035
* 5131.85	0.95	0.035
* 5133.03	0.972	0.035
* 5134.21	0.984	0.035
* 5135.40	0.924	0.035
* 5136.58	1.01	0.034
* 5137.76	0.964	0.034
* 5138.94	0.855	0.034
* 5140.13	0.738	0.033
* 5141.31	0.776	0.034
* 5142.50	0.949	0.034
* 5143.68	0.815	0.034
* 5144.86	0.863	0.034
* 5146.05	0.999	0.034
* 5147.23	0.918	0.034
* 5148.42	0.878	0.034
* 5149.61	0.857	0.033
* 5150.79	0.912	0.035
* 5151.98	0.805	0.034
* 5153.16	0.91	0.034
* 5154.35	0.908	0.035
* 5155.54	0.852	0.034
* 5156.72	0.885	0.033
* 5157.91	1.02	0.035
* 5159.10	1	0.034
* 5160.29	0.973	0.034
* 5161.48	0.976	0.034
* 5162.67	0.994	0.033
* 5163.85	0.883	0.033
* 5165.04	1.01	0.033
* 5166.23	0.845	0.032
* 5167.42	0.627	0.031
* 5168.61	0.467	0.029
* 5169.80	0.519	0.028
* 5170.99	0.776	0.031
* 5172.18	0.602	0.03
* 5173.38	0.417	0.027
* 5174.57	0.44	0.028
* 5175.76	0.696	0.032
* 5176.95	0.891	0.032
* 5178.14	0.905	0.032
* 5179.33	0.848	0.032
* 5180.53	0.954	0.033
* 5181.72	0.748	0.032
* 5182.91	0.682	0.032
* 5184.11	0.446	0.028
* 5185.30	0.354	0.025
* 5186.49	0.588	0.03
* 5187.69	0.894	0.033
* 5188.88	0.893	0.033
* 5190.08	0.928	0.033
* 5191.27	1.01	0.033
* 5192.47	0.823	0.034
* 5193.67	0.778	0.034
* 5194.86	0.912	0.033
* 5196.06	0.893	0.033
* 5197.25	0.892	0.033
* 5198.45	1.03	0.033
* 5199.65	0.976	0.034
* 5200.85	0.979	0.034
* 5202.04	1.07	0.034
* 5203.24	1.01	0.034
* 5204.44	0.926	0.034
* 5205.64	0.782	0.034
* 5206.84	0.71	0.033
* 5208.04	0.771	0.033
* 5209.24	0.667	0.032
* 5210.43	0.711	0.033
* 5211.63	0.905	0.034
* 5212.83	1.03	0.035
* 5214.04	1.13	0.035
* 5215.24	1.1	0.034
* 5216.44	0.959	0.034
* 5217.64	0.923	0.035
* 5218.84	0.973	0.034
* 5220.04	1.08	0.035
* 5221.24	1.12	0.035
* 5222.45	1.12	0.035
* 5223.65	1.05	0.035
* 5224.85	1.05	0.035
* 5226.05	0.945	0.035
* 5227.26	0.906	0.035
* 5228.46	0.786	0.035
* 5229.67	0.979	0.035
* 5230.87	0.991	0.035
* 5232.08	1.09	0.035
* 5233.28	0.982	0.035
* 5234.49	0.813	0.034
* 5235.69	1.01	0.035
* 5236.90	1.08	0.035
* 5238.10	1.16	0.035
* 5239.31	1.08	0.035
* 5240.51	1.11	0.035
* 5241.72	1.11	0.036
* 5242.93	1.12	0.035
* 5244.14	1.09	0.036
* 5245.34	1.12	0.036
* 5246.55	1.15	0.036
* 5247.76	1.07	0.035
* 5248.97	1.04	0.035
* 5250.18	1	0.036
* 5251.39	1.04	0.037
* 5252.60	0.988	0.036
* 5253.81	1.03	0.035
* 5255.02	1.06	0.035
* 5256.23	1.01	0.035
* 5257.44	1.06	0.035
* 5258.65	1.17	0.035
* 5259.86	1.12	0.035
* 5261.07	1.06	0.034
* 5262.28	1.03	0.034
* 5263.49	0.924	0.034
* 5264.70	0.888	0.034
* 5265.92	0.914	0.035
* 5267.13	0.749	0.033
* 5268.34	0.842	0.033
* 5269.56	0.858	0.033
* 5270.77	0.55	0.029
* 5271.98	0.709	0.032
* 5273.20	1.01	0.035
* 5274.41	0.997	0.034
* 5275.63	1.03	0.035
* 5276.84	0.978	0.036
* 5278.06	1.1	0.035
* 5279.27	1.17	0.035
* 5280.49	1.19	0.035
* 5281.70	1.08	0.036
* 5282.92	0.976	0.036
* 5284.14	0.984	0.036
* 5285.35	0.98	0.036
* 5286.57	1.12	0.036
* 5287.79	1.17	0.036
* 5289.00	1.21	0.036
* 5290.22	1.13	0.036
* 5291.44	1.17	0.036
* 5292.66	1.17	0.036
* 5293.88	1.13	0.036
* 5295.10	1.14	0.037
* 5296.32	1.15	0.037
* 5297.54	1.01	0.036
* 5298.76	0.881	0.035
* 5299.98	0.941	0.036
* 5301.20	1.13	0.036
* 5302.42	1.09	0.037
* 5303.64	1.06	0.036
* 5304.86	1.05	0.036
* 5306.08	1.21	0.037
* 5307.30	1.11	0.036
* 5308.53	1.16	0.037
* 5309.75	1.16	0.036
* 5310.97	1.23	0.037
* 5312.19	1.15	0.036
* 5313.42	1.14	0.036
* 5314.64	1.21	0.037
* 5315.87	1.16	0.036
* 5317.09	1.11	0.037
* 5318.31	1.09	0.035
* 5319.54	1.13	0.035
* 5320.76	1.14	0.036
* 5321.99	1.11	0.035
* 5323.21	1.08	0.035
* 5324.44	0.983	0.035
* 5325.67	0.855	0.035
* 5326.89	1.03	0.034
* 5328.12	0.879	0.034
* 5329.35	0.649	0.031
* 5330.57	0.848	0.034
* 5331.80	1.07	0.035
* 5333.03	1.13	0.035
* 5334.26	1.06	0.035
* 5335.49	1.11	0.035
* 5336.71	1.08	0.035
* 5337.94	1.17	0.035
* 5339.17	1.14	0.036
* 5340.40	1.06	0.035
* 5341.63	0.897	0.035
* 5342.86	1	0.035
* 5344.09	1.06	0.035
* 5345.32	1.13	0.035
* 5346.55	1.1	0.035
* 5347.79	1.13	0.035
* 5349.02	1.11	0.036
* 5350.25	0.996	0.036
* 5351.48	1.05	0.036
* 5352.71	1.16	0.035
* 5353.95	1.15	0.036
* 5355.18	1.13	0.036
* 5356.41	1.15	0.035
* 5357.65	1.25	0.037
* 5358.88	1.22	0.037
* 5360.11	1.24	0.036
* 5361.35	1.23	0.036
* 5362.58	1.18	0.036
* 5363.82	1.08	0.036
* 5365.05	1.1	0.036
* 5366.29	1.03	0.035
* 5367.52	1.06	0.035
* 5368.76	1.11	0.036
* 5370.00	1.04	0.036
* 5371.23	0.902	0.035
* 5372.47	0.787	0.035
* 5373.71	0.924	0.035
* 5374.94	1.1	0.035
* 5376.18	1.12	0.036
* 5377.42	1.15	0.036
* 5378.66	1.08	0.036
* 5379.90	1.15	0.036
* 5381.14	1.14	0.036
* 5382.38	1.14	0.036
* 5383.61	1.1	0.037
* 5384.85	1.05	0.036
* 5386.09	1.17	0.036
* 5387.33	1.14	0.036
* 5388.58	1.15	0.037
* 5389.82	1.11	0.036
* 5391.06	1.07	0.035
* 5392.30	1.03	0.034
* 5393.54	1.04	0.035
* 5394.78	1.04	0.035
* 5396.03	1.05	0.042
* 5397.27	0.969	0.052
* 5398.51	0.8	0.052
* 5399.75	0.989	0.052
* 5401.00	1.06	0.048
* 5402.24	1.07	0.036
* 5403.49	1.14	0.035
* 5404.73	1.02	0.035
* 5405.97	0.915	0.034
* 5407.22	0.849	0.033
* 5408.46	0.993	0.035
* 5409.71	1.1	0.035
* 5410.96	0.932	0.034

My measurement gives -3.61 angstrom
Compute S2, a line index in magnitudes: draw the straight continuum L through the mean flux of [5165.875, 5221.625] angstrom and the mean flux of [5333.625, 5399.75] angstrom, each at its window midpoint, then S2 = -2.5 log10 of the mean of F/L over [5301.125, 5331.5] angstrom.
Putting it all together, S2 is -0.07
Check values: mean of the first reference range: 0.822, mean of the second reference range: 1.08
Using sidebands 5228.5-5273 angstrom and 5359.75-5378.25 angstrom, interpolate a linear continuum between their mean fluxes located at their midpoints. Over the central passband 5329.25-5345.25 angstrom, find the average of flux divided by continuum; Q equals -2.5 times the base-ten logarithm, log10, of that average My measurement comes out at 0.01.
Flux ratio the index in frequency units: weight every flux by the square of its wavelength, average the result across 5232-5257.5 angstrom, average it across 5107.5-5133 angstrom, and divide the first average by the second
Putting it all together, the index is 1.18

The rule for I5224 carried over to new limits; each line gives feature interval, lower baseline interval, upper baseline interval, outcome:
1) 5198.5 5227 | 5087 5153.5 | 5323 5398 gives 0.9 angstrom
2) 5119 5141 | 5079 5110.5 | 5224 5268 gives 1.3 angstrom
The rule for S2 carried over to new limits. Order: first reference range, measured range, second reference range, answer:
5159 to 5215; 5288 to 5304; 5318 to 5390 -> -0.116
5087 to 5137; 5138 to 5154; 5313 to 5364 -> 0.126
